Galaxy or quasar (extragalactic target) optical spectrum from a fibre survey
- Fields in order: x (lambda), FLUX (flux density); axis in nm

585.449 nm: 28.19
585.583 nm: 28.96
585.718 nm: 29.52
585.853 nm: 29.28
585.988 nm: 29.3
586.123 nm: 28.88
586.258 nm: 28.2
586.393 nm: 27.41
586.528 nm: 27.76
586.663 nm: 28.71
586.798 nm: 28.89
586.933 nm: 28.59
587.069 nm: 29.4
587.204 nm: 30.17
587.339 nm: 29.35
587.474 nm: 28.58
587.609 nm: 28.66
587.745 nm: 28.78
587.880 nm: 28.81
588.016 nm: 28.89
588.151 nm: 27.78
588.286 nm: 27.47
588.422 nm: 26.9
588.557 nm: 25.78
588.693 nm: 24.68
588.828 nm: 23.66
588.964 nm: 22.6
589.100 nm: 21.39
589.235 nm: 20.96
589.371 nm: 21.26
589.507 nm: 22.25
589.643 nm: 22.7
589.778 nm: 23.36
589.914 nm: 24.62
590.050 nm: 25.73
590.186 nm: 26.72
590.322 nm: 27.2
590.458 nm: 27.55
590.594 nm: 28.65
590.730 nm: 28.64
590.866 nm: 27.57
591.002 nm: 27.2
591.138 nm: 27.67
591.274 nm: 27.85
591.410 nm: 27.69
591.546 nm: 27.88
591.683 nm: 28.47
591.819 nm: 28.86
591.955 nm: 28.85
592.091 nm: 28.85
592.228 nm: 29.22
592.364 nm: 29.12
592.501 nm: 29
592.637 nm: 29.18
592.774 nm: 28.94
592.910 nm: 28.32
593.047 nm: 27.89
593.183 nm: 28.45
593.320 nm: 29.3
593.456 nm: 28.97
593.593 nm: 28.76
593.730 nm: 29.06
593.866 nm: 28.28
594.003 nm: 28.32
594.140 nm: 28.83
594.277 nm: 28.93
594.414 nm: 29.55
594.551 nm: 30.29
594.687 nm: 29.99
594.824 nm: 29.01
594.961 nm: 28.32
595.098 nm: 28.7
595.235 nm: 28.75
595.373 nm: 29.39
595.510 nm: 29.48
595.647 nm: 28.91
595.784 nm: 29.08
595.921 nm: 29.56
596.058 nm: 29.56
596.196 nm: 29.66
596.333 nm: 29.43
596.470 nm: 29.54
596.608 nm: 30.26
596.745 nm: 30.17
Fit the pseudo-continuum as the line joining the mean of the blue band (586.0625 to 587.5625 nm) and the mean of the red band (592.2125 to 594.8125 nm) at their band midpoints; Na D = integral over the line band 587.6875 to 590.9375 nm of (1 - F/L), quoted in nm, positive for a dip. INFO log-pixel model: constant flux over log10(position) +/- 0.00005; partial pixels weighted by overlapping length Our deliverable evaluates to 0.37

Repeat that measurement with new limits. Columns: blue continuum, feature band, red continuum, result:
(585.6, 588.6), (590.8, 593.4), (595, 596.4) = 0.04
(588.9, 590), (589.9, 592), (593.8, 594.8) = -0.27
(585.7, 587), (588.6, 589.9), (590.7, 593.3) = 0.27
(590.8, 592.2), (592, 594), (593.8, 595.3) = -0.02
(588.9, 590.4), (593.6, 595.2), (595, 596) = -0.05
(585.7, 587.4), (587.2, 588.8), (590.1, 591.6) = 0.04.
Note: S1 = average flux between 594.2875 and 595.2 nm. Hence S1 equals 29.3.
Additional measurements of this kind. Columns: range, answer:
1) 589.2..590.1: 23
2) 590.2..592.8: 28.3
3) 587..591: 26.2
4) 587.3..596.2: 27.6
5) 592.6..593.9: 28.7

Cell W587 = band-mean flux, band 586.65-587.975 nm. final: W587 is 29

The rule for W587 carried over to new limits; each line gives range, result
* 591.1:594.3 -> 28.6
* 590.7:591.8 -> 27.9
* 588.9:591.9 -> 25.8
